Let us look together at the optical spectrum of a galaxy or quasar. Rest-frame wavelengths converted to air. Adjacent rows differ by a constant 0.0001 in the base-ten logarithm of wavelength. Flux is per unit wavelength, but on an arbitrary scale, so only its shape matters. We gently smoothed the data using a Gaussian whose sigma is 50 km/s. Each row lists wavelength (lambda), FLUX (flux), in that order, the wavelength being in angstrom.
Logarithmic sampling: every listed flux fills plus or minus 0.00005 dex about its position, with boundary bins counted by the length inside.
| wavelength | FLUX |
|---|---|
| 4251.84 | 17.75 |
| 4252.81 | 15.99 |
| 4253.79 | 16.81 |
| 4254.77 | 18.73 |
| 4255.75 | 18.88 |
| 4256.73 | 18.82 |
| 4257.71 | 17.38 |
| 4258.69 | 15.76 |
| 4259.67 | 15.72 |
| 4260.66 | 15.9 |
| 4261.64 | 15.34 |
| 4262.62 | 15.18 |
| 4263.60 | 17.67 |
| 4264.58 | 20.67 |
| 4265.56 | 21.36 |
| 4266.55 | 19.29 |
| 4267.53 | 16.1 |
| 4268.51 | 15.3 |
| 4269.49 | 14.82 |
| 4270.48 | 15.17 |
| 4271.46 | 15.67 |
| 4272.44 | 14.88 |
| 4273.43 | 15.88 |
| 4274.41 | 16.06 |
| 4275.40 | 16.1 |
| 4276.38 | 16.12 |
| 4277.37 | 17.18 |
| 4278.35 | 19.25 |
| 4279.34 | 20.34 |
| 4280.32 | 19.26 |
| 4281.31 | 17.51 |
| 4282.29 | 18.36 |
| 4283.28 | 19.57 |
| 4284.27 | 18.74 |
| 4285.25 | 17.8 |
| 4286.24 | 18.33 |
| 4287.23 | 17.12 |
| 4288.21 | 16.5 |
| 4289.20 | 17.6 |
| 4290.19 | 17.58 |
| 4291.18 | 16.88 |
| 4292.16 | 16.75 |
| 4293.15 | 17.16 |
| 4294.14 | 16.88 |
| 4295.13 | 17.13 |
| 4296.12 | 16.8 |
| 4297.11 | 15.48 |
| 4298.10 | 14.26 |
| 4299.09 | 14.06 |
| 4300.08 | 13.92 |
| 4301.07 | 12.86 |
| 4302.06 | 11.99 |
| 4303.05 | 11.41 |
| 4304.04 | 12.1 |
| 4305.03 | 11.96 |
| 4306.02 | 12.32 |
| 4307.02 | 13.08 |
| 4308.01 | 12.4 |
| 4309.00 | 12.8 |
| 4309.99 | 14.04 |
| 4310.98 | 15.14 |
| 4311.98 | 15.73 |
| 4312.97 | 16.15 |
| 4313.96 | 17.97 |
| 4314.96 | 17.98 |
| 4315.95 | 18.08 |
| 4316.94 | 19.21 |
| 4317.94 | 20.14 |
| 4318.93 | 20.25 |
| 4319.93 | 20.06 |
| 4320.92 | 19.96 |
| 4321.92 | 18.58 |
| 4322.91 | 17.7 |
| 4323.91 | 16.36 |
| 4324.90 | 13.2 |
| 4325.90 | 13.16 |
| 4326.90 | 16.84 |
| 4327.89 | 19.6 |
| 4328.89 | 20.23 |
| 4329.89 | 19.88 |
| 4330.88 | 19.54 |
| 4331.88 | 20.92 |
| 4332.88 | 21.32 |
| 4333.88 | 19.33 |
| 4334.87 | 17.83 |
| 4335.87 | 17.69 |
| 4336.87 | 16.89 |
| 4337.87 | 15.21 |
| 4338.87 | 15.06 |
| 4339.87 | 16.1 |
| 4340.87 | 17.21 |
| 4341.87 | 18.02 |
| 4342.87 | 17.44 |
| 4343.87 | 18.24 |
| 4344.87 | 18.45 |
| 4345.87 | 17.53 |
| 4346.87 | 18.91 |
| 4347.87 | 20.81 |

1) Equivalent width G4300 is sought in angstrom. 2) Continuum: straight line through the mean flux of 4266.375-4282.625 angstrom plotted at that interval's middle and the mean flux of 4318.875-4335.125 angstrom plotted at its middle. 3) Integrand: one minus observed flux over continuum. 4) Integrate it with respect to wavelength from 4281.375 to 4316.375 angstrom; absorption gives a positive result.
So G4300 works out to 3.9 angstrom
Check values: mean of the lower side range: 16.8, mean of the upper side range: 18.5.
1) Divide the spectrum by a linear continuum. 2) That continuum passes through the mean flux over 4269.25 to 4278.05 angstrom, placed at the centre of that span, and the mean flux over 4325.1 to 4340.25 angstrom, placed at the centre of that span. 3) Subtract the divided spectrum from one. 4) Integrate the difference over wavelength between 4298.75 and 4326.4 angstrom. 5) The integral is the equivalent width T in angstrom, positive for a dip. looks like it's 2.8 angstrom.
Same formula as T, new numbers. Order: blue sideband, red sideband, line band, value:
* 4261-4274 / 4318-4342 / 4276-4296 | -0.83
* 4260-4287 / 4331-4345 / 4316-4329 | -0.23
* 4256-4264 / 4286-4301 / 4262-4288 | -1.60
